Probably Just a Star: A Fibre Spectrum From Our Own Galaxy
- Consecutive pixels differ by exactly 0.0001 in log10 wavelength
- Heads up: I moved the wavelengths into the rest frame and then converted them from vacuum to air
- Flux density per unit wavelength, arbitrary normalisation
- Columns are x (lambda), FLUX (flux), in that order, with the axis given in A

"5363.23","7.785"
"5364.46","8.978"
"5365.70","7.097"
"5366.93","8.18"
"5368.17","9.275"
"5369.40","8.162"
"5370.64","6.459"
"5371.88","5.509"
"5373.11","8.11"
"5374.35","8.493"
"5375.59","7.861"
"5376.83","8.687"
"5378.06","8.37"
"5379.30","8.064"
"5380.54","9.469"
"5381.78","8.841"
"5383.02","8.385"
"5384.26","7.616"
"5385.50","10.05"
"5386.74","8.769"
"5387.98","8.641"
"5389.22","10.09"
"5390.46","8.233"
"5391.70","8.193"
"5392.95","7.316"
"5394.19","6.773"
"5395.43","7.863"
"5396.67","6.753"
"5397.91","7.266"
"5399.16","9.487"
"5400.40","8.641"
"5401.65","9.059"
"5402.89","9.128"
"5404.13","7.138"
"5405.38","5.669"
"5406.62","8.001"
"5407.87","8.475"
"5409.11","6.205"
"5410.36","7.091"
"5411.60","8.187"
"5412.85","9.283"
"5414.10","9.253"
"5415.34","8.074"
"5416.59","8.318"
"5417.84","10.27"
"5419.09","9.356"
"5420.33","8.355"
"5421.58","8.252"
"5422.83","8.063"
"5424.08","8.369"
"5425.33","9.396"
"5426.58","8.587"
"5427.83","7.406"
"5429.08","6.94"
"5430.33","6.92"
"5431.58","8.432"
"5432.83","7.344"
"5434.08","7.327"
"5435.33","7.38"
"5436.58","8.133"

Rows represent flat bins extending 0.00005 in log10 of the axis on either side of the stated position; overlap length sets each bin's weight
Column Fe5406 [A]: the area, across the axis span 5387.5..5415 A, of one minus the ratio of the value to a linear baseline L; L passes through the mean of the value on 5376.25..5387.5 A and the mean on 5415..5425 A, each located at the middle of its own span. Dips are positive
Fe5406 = 2.1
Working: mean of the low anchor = 8.7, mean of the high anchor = 8.67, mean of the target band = 8.03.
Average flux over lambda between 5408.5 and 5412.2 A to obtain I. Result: 7.16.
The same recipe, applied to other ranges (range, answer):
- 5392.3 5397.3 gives 7.18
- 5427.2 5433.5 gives 7.41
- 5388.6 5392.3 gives 8.85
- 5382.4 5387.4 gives 8.7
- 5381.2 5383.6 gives 8.61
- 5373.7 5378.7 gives 8.35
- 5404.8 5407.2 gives 6.85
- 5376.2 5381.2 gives 8.65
